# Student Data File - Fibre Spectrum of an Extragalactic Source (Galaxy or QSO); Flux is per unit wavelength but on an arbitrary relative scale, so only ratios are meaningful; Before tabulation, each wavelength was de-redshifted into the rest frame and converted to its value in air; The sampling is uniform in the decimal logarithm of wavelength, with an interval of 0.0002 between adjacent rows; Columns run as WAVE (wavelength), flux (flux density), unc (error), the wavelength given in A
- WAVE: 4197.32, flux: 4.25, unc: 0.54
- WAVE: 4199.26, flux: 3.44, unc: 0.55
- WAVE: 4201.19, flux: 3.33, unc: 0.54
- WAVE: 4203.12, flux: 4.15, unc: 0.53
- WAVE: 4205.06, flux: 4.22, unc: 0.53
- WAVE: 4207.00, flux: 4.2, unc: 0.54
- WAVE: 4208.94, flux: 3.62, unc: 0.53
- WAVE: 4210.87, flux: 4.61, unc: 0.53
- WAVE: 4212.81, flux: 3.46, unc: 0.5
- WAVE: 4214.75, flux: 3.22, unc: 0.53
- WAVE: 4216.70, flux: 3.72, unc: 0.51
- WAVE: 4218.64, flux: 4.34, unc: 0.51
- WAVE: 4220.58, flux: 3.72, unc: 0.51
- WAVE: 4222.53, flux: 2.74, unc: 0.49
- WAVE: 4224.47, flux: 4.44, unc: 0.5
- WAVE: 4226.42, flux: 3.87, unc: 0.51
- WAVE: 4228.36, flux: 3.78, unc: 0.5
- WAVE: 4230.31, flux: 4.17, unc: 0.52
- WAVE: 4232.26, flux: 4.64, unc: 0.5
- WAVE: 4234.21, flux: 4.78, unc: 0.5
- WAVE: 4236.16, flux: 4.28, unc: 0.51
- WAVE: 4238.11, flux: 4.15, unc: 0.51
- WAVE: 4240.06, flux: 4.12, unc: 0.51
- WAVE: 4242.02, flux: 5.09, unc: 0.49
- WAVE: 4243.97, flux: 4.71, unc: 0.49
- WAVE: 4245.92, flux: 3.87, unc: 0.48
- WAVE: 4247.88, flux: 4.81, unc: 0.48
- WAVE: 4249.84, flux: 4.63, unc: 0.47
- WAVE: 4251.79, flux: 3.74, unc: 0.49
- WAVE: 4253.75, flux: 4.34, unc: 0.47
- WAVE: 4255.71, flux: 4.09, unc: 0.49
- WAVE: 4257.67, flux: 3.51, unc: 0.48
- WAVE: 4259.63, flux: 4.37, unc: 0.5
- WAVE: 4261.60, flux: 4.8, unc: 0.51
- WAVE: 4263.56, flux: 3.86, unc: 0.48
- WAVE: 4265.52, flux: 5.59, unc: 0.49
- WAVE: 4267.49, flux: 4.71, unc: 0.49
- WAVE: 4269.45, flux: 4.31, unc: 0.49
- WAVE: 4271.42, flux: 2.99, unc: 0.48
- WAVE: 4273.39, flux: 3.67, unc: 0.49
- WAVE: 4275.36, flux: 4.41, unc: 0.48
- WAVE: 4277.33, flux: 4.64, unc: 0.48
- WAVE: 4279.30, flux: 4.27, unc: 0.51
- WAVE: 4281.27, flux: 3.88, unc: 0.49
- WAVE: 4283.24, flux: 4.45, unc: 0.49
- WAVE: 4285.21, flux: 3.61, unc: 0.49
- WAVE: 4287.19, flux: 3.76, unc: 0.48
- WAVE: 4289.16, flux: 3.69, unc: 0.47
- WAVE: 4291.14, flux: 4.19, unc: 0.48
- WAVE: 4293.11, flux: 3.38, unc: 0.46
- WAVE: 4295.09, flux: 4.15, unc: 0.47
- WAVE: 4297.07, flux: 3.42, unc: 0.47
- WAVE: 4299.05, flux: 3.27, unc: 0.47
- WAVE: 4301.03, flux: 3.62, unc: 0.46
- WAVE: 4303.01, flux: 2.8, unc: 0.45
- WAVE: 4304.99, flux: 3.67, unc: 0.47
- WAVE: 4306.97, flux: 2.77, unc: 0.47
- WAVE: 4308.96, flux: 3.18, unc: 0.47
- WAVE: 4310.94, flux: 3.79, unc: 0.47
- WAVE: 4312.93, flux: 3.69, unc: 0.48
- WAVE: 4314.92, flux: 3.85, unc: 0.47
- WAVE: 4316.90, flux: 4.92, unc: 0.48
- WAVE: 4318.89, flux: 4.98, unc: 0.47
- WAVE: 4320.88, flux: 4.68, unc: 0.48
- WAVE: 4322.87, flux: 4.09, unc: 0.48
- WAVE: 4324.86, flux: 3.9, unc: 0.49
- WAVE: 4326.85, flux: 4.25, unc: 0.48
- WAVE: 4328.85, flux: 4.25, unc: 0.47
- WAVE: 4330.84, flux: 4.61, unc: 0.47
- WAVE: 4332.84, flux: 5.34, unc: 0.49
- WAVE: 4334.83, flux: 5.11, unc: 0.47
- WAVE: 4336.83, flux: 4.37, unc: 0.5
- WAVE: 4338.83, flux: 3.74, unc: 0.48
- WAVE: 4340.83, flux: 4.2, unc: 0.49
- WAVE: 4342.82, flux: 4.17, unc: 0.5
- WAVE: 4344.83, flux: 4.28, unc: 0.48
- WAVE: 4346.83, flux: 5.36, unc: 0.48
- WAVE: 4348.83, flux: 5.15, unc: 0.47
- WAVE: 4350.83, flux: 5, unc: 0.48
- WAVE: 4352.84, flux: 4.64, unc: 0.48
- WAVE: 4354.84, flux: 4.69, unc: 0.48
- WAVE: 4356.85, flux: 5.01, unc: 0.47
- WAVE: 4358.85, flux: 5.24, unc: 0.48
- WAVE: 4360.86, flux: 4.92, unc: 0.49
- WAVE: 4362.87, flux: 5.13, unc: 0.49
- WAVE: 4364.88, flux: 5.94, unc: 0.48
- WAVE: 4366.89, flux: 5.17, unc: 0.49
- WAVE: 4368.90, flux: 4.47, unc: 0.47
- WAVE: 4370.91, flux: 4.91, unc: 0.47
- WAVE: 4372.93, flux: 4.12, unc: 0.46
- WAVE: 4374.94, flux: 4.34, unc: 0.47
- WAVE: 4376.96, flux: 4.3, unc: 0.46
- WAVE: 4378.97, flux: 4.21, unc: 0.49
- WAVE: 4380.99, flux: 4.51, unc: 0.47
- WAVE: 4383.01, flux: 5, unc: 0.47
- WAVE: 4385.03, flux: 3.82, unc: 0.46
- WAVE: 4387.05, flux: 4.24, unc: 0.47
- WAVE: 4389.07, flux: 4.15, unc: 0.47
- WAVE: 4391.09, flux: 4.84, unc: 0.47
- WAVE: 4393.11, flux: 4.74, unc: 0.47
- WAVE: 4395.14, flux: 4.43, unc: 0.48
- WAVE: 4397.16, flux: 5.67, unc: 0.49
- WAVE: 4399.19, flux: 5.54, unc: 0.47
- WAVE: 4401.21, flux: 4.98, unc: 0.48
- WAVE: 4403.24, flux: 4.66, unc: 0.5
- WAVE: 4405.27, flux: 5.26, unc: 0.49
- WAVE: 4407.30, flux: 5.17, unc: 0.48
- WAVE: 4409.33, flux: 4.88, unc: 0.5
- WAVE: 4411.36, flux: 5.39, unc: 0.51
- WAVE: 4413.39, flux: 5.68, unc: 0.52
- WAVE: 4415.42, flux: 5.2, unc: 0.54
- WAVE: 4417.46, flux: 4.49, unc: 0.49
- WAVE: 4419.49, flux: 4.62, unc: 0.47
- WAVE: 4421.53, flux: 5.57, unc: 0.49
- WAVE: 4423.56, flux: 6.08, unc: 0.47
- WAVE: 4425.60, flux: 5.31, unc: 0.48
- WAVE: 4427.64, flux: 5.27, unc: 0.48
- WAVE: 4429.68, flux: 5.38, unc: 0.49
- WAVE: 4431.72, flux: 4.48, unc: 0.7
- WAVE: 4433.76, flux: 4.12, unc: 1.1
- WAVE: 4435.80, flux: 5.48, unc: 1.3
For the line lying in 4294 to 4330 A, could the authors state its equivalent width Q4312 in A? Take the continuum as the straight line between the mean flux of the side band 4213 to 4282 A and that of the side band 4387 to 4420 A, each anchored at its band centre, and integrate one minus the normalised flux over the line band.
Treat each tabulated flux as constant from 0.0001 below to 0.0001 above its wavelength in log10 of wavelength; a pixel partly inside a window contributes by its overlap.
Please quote 5.2 A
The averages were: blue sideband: 4.17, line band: 3.85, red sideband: 4.96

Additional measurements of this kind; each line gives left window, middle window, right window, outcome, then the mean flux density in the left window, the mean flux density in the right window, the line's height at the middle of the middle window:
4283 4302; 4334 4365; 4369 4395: -4.43 A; 3.73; 4.43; 4.18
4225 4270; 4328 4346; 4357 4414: 0.81 A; 4.36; 4.84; 4.67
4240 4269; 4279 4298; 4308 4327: 1.78 A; 4.42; 4.13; 4.27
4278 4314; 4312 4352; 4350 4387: -2.98 A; 3.65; 4.73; 4.19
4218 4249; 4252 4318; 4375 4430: 7.48 A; 4.22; 4.93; 4.44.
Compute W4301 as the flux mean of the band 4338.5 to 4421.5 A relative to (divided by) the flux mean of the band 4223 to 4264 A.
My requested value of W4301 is 1.12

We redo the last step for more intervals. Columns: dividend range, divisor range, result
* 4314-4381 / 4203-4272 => 1.12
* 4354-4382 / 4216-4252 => 1.14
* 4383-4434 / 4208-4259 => 1.21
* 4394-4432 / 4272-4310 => 1.39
